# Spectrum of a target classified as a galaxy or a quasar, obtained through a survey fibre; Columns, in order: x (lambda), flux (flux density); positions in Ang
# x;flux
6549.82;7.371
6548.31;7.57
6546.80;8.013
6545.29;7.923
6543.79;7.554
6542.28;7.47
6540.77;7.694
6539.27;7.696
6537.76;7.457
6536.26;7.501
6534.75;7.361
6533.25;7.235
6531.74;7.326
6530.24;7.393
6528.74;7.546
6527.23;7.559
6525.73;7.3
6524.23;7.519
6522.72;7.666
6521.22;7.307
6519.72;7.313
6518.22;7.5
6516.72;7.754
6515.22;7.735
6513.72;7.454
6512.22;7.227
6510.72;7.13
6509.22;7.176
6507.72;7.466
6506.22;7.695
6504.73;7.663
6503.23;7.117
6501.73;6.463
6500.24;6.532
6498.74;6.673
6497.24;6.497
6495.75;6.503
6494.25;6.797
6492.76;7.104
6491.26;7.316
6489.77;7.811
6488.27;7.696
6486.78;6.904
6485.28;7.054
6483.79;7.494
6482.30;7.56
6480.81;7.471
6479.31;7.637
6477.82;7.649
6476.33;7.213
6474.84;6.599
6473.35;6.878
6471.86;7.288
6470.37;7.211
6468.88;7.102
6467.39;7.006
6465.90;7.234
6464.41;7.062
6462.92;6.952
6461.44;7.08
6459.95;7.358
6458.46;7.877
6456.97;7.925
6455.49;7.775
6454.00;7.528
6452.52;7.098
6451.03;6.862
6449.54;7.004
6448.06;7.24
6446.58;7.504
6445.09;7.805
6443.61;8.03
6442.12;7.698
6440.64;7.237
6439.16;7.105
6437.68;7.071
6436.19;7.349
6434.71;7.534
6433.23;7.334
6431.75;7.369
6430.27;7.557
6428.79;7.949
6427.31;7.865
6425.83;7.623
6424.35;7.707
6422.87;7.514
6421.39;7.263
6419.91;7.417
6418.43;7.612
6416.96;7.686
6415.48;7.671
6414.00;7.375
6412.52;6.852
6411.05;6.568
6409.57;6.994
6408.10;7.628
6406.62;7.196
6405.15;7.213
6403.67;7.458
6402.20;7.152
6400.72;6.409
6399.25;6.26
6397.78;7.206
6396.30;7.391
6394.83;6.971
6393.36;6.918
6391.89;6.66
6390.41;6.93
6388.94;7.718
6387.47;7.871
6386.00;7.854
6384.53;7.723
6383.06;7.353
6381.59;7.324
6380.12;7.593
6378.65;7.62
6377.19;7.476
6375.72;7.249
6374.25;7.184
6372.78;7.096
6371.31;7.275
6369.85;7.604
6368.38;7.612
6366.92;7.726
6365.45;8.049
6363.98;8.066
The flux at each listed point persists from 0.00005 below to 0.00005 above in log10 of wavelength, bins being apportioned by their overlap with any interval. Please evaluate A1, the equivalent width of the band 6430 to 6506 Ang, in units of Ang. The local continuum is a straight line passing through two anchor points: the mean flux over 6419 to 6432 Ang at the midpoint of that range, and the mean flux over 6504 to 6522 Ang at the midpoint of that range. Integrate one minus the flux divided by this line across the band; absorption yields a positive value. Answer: 2.76 Ang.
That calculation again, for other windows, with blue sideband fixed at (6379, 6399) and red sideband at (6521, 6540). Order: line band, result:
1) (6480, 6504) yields 1.14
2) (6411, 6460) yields -0.66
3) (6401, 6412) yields 0.31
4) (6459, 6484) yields 0.60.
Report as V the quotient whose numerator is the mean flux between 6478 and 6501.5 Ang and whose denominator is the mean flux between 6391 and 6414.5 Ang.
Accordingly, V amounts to 1.02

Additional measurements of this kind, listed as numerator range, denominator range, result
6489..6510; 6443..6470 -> 0.96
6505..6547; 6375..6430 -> 1.02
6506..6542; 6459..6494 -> 1.03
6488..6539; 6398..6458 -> 0.99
